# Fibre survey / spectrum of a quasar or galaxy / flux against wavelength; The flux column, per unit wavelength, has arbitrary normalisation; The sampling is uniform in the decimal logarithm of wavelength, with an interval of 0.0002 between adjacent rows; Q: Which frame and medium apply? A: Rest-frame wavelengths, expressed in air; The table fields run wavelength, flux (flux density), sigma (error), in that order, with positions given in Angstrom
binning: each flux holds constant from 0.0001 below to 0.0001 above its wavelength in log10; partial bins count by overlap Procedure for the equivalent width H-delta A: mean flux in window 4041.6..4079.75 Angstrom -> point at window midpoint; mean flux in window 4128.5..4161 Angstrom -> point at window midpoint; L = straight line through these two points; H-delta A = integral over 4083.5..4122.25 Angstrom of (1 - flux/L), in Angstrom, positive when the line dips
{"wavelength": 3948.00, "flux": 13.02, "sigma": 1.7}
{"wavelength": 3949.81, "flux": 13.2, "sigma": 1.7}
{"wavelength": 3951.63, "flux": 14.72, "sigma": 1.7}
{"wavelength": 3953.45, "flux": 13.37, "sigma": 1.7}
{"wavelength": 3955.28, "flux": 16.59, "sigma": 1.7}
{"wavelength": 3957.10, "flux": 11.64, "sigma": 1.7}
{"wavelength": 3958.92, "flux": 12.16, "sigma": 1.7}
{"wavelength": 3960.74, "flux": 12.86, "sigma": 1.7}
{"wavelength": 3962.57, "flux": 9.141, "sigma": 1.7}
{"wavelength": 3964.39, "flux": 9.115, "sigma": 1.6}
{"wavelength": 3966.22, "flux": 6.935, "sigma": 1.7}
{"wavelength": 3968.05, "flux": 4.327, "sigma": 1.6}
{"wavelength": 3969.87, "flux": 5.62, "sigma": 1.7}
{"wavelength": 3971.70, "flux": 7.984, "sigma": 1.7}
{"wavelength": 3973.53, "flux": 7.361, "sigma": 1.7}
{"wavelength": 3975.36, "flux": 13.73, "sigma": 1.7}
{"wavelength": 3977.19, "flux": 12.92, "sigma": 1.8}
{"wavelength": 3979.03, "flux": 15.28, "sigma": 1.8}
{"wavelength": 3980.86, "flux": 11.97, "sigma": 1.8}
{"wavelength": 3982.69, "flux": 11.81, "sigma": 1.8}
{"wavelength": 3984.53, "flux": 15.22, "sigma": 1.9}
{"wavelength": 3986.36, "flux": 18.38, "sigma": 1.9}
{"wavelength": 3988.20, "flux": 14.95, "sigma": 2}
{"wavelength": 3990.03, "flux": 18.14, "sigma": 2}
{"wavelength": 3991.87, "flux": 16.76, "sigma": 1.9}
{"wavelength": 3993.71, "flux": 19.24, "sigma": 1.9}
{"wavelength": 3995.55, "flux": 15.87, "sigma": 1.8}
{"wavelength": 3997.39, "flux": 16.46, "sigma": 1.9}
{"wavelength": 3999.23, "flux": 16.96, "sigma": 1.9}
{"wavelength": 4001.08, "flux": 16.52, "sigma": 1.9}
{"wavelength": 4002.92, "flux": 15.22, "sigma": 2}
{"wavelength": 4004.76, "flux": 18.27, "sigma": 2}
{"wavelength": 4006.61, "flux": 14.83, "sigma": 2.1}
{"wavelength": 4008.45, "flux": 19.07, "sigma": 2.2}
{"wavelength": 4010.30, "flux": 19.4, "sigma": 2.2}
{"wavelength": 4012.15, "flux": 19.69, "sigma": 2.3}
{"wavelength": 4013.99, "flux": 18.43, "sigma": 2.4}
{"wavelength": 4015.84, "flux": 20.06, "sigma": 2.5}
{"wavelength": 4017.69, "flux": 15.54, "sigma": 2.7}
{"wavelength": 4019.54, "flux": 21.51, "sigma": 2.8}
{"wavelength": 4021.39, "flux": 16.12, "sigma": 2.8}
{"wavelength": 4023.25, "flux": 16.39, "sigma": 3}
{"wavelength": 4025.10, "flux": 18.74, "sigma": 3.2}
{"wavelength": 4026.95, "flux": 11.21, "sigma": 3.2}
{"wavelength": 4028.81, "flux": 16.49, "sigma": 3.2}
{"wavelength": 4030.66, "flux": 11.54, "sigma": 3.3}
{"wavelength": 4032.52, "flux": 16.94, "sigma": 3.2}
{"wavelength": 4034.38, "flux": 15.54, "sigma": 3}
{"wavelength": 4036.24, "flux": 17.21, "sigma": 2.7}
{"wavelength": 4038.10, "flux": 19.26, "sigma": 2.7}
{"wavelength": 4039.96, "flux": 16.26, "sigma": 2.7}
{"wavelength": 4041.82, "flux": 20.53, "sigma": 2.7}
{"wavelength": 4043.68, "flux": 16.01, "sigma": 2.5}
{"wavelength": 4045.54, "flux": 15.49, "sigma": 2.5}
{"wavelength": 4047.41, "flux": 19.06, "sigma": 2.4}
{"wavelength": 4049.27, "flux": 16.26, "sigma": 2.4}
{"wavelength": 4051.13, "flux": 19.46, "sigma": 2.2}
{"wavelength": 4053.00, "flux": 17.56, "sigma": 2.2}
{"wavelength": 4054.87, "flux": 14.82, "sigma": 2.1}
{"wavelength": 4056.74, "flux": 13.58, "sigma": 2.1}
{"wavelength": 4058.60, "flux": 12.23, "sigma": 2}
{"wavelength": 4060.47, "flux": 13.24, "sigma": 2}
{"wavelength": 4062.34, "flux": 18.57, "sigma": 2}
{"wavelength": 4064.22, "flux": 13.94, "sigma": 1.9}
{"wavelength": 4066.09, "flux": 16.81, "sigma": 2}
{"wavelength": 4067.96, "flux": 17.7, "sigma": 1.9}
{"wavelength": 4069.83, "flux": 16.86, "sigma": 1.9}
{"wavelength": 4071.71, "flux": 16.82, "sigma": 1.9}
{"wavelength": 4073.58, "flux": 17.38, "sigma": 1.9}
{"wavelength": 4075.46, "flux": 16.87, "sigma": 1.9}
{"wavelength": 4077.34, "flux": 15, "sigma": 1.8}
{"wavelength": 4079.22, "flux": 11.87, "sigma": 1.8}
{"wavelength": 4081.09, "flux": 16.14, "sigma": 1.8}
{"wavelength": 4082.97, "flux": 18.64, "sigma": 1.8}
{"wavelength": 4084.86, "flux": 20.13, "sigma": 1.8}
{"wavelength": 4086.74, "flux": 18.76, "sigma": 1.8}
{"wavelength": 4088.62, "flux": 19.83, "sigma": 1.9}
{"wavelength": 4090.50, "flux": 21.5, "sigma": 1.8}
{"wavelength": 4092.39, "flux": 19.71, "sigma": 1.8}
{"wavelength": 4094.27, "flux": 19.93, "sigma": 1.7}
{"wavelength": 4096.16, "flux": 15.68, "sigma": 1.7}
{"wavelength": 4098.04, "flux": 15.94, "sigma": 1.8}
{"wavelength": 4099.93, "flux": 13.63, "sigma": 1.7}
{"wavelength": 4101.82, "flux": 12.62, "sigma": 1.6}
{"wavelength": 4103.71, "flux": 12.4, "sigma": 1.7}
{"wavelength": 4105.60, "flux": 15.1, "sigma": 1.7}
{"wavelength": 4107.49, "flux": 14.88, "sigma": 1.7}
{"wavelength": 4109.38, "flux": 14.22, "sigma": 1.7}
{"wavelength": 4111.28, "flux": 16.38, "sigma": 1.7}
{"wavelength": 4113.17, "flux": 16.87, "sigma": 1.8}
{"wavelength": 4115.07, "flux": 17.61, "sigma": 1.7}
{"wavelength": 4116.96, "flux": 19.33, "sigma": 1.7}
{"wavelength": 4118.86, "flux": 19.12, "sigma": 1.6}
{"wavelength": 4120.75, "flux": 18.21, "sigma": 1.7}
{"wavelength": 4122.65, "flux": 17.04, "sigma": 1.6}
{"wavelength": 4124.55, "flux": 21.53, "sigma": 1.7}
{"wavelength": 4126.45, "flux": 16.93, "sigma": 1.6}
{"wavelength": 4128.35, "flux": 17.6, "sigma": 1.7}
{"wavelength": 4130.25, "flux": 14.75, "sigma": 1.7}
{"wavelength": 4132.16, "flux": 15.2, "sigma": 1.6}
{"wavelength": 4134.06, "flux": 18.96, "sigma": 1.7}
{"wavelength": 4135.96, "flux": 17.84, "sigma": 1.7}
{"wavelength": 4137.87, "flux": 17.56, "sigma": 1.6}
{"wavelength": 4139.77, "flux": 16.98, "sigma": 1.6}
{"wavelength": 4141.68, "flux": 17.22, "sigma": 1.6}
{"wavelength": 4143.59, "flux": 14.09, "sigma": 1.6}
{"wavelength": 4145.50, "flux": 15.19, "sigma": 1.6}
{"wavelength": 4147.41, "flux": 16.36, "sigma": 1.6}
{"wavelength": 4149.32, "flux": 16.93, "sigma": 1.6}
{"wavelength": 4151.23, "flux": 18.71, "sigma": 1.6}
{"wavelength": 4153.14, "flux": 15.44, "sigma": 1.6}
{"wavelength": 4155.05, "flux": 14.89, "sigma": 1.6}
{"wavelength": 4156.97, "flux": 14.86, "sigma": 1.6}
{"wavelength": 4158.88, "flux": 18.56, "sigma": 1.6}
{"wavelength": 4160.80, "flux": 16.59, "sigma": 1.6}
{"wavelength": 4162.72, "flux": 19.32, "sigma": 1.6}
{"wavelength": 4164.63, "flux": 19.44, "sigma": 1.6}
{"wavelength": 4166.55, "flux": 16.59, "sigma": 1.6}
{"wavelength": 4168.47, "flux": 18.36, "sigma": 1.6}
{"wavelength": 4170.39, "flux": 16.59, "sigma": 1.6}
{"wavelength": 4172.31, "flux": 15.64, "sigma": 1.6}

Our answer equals -1.8 Angstrom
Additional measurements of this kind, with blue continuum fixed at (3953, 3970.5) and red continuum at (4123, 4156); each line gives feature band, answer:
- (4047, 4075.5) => -4.9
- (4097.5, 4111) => 1.2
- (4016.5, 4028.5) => -4.1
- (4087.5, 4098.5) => -2.8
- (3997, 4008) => -4.5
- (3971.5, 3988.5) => -3.5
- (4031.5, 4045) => -4.4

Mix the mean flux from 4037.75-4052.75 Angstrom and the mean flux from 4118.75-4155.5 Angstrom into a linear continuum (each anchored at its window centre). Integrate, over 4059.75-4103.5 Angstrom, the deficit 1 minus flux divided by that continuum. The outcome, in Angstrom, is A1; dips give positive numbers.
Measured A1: 1.6 Angstrom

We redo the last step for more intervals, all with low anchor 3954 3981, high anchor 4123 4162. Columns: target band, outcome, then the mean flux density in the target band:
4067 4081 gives -1.7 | 16.1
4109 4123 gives -1.4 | 17.5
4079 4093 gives -3.6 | 18.6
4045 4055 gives -2.9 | 17.3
